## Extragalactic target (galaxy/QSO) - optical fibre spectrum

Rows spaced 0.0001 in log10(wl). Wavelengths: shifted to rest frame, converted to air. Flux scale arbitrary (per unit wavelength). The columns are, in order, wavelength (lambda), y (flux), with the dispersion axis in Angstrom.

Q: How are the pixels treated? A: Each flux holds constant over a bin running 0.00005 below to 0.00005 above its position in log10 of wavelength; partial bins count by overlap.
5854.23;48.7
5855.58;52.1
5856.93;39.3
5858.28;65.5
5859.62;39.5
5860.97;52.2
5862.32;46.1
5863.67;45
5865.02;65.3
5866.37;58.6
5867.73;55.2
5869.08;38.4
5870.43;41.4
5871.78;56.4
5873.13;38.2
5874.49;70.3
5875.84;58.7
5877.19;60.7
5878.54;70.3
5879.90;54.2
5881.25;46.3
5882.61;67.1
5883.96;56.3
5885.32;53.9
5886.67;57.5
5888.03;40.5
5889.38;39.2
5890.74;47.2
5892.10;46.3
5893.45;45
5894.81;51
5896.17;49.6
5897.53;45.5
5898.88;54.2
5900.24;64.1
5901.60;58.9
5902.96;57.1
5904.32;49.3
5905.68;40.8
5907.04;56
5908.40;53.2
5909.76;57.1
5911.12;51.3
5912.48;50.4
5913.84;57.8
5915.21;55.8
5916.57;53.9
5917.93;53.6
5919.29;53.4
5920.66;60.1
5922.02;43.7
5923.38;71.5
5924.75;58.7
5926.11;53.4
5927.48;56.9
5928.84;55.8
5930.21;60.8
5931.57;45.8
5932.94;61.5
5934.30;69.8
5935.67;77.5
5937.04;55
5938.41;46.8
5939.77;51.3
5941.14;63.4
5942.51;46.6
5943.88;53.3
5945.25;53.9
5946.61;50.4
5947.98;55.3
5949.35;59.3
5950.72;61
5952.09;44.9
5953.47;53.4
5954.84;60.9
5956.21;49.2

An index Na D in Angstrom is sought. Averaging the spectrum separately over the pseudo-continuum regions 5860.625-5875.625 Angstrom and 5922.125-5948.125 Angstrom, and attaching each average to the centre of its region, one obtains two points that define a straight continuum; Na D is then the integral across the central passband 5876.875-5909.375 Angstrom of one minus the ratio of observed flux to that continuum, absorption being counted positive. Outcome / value 0.6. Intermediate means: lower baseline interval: 51.7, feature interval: 52.6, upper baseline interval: 57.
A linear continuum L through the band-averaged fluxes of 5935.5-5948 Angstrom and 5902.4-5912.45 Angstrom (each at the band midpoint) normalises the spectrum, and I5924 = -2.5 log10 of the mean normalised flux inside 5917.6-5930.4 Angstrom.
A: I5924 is -0.07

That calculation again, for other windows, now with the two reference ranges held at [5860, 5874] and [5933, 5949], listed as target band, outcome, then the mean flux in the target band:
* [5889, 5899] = 0.11 mag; 47.1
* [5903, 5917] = 0.02 mag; 52.7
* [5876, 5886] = -0.15 mag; 58.4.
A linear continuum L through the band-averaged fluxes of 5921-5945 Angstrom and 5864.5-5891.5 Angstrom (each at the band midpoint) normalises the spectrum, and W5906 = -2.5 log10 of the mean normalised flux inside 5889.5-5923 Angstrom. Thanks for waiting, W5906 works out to 0.06 mag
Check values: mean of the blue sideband 53.7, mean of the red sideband 57.1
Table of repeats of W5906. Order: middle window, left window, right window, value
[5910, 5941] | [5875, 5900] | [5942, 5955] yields -0.07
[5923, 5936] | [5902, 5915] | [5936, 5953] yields -0.13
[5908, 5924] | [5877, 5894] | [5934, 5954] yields -0.02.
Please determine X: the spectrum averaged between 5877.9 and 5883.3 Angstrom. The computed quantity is 59.4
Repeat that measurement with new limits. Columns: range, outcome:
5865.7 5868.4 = 56.7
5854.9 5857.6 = 45.7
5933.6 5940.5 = 60.1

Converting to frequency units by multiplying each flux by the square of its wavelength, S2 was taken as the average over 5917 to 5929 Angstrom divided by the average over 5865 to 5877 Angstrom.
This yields 1.08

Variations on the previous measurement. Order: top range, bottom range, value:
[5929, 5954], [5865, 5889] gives 1.05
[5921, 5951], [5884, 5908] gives 1.14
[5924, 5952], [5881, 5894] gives 1.15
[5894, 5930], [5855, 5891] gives 1.05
